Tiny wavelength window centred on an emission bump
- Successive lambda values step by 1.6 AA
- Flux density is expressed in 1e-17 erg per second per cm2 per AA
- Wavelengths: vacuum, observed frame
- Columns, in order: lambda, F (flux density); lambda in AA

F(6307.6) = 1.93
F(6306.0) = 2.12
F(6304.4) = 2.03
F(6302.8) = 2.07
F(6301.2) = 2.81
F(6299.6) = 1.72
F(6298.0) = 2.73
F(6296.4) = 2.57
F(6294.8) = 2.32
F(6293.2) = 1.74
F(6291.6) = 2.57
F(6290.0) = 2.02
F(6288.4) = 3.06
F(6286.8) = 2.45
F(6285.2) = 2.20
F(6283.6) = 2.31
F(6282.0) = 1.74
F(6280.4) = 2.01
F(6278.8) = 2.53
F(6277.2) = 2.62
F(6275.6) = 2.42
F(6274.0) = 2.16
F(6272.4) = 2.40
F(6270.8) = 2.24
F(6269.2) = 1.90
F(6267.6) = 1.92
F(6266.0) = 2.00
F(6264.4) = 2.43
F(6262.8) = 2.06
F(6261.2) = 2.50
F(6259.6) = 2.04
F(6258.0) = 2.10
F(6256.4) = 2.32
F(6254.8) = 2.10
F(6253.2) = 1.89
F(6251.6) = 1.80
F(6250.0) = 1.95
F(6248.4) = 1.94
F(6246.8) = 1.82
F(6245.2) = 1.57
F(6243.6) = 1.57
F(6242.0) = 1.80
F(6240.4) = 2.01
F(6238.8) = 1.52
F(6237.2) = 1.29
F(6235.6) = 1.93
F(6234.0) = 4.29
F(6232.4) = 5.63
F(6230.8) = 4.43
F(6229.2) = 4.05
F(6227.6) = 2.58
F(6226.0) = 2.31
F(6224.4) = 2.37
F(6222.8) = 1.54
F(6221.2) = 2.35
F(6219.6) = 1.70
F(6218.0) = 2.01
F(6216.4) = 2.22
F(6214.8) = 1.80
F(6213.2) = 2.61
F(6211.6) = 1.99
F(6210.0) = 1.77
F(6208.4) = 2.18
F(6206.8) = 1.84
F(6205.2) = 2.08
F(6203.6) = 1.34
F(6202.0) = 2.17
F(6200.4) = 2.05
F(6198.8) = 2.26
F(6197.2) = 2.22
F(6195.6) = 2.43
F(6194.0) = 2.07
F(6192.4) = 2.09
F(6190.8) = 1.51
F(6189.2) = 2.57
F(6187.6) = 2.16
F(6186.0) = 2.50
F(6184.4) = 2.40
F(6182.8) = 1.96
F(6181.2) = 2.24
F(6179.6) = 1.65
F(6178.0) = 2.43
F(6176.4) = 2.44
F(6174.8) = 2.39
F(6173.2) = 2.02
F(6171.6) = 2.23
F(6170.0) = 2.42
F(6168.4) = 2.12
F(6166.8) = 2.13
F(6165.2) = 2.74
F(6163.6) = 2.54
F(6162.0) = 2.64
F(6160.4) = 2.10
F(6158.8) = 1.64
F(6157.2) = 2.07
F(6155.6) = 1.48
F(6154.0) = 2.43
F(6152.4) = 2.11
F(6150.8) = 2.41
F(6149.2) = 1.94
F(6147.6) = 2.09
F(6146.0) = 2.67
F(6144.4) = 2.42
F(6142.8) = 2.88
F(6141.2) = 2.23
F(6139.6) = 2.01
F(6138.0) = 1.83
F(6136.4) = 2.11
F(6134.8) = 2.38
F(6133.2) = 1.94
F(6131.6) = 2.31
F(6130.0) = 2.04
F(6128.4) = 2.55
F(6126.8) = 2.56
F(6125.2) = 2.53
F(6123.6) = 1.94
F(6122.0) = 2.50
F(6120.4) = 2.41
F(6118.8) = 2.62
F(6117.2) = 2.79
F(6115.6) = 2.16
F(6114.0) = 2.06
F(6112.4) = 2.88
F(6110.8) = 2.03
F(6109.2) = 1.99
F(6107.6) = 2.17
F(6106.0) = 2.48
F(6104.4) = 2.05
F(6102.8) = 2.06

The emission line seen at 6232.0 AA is Hbeta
